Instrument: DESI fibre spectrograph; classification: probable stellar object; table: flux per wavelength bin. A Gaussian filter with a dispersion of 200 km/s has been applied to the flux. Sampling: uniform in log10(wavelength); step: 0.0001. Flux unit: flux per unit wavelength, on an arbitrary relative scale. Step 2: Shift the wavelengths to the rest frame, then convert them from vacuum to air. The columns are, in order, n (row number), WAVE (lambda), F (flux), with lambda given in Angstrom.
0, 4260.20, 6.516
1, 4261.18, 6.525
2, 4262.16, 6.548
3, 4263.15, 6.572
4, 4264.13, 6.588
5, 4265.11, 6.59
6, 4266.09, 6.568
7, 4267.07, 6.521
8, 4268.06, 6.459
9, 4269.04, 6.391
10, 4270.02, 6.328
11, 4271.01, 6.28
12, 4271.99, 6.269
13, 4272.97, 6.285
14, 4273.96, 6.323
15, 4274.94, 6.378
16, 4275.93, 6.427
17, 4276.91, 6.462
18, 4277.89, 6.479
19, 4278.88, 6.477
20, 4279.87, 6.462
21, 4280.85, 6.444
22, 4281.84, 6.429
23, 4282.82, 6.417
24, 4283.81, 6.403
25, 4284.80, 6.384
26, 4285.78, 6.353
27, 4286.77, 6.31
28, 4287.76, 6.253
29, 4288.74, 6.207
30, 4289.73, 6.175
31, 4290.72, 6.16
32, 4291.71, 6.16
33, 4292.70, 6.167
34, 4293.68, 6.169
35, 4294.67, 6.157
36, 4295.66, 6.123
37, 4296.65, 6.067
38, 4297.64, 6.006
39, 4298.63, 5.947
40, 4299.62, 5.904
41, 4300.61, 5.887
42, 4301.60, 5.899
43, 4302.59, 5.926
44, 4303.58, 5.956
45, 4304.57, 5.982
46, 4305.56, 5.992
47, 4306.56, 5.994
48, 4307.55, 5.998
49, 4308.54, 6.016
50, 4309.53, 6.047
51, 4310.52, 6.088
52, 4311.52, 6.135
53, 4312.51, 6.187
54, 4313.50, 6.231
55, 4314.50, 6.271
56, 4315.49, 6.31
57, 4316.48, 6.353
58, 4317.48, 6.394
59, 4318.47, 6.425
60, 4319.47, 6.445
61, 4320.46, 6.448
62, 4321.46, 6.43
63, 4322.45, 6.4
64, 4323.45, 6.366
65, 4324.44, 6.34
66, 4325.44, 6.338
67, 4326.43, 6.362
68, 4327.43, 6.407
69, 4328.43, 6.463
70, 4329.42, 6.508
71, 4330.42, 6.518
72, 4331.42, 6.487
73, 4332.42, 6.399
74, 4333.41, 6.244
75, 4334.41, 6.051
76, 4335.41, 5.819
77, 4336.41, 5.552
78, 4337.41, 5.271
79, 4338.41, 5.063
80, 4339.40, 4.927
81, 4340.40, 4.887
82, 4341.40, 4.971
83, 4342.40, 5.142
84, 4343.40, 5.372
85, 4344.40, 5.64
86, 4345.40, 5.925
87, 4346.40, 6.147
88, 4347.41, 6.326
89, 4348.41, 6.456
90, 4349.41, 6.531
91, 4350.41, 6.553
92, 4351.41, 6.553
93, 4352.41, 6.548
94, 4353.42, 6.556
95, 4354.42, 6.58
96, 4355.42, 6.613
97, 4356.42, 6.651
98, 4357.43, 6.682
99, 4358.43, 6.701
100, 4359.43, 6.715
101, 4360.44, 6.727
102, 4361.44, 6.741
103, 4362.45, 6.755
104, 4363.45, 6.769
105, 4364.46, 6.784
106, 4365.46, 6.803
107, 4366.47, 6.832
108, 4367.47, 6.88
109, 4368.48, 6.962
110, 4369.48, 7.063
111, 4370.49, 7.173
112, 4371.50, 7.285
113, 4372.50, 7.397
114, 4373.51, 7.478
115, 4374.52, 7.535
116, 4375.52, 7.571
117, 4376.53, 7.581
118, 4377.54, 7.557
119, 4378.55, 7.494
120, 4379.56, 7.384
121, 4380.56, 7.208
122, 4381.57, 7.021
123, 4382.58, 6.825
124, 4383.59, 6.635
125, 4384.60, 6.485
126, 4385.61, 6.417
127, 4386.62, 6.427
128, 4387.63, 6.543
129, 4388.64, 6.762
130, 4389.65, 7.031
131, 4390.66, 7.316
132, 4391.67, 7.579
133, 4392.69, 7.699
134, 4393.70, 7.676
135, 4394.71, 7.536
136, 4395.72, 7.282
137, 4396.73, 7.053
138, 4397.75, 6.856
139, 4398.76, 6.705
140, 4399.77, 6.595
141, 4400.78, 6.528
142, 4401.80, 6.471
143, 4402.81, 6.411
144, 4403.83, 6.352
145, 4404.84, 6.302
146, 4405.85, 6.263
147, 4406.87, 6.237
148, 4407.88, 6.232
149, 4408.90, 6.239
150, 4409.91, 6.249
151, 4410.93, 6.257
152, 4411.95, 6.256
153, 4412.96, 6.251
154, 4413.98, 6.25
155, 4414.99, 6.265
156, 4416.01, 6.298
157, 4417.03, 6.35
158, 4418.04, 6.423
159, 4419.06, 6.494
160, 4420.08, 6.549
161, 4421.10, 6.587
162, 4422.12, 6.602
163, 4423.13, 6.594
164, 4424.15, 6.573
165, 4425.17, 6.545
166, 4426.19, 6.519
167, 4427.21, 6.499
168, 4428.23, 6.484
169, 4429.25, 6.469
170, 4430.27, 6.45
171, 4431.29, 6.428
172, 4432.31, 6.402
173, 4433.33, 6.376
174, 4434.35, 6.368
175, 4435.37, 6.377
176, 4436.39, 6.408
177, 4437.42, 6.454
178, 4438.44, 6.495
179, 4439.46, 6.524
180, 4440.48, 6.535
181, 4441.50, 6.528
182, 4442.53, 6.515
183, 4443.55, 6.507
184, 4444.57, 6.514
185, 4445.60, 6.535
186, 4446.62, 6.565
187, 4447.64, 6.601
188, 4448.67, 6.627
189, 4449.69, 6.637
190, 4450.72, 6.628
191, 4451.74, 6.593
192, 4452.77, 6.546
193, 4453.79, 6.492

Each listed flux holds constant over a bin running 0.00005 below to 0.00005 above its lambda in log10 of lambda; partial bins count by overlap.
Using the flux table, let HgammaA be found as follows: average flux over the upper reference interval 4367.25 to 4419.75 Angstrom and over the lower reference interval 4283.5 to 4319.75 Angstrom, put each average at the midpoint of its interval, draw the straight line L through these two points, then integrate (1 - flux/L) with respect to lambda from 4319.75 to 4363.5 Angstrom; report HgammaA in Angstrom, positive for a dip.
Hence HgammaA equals 1.7 Angstrom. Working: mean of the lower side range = 6.14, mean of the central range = 6.2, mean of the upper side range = 6.83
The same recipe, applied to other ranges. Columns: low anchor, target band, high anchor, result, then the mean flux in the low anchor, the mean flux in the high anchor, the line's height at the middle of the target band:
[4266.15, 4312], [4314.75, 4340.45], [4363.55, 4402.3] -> 1.6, 6.21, 7.06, 6.56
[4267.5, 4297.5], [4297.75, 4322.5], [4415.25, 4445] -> 0.8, 6.31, 6.48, 6.34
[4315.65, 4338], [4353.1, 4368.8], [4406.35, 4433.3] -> -1.0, 6.27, 6.4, 6.32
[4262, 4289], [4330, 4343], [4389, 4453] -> 1.7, 6.41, 6.58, 6.48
